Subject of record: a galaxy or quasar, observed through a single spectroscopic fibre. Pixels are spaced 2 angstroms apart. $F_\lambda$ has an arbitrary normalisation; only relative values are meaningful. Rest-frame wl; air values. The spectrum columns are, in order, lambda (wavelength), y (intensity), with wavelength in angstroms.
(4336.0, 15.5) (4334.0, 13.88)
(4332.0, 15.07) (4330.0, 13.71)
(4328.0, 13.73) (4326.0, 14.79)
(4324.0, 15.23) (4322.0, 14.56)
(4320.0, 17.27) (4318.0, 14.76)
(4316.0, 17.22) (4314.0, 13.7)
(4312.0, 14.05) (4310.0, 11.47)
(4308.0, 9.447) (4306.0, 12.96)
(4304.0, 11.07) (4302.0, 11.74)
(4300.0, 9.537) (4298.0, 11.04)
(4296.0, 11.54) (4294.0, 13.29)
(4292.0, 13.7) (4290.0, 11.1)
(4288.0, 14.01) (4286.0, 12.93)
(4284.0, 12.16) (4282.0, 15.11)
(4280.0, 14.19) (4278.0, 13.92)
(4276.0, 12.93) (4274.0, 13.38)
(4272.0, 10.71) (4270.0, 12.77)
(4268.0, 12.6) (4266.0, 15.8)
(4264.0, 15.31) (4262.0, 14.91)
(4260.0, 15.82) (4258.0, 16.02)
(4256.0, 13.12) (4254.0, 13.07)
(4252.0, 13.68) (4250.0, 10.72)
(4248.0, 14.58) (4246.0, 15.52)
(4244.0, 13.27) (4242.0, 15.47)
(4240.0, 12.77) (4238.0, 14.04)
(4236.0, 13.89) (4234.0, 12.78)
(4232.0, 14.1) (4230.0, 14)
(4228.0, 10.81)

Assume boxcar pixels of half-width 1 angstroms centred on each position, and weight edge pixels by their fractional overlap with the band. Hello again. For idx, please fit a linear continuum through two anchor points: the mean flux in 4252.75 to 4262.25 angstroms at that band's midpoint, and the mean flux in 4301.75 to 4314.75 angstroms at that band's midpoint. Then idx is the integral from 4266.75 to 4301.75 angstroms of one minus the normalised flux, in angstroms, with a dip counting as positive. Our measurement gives 1.5 angstroms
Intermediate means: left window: 14.5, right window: 12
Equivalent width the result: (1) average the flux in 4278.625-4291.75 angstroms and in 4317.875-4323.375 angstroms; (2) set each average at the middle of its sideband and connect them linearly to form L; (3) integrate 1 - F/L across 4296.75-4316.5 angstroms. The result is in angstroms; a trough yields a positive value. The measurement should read 3.56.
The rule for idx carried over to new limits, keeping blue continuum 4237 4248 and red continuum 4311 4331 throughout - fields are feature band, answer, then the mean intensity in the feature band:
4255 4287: 1.4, 13.9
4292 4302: 2.1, 11.6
